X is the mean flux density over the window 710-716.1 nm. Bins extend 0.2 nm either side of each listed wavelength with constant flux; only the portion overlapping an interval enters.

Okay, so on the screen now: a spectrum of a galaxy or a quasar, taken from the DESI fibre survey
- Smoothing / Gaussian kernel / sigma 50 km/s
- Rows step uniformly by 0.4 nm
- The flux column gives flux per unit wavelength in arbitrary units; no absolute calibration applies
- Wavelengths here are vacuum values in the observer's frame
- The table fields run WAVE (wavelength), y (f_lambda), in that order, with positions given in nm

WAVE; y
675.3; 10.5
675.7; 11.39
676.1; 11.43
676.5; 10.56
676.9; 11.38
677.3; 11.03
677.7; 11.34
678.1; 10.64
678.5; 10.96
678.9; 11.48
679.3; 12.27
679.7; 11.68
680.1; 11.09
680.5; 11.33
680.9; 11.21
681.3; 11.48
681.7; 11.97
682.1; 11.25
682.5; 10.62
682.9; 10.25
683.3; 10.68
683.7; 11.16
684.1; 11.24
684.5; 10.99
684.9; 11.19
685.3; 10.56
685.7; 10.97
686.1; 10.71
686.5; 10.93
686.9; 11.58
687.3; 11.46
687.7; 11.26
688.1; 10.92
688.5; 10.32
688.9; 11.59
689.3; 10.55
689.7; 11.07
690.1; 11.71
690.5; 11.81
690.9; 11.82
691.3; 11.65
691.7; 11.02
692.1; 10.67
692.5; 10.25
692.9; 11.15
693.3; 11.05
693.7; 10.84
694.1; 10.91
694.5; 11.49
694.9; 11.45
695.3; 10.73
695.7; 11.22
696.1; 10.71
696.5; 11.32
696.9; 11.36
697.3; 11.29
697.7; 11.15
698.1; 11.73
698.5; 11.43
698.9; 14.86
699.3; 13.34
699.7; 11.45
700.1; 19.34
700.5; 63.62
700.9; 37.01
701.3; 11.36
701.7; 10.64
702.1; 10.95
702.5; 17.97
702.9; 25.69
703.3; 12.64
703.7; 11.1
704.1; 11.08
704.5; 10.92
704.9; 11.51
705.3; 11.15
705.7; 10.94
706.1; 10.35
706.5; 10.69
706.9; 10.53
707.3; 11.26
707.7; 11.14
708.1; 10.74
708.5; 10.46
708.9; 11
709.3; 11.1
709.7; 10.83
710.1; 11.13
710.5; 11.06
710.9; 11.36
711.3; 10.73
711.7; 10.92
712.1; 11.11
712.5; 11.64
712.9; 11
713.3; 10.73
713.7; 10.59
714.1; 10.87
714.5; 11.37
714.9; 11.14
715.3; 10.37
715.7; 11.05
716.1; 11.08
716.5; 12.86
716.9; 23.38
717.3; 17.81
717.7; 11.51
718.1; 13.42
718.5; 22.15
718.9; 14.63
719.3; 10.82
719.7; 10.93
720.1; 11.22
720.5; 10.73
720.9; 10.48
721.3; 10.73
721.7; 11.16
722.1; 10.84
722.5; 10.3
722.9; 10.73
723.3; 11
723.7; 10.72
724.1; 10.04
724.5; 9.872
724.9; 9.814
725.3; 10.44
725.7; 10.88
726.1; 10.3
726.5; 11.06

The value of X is 11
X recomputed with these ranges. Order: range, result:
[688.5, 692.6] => 11.2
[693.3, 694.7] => 11.1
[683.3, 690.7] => 11.1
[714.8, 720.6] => 13.6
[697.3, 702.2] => 18.8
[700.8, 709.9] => 12.8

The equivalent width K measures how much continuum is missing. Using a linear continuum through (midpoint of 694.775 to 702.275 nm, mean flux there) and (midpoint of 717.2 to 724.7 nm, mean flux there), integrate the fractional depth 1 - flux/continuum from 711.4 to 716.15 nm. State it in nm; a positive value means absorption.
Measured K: 0.83 nm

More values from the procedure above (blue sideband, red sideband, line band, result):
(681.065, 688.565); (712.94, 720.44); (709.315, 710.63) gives 0.17 nm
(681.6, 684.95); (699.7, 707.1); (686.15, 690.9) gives 0.50 nm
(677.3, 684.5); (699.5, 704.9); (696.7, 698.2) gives 0.52 nm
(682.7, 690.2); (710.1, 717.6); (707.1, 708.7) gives 0.13 nm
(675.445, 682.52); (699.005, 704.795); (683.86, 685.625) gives 0.29 nm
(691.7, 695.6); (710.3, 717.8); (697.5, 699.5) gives -0.22 nm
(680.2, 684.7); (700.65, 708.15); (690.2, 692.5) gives 0.18 nm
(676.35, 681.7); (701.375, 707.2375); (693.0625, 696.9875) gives 0.32 nm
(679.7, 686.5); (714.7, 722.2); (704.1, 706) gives 0.18 nm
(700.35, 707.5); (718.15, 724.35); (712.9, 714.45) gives 0.33 nm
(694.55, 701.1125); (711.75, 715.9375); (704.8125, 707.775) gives 0.61 nm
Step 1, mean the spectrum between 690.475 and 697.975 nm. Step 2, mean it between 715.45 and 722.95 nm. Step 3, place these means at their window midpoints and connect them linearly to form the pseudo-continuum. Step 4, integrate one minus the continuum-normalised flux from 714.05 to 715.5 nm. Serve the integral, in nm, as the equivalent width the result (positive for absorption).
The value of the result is 0.19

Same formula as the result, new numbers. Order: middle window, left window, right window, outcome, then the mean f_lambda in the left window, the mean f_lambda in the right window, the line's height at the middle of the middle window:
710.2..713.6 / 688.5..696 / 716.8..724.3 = 0.31 nm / 11.1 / 12.6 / 12.2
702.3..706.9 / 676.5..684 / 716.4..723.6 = -0.26 nm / 11.2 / 13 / 12.3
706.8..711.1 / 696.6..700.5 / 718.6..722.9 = 0.82 nm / 15.4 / 11.4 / 13.6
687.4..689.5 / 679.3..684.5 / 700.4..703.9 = 0.50 nm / 11.2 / 21.2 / 14.4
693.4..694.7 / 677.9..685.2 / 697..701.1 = 0.49 nm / 11.2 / 20.3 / 17.7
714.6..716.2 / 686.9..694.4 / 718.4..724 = 0.09 nm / 11.1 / 11.7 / 11.6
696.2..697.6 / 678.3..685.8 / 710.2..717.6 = 0.04 nm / 11.2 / 12.1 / 11.6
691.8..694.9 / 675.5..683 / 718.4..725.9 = 0.09 nm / 11.2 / 11.3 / 11.3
